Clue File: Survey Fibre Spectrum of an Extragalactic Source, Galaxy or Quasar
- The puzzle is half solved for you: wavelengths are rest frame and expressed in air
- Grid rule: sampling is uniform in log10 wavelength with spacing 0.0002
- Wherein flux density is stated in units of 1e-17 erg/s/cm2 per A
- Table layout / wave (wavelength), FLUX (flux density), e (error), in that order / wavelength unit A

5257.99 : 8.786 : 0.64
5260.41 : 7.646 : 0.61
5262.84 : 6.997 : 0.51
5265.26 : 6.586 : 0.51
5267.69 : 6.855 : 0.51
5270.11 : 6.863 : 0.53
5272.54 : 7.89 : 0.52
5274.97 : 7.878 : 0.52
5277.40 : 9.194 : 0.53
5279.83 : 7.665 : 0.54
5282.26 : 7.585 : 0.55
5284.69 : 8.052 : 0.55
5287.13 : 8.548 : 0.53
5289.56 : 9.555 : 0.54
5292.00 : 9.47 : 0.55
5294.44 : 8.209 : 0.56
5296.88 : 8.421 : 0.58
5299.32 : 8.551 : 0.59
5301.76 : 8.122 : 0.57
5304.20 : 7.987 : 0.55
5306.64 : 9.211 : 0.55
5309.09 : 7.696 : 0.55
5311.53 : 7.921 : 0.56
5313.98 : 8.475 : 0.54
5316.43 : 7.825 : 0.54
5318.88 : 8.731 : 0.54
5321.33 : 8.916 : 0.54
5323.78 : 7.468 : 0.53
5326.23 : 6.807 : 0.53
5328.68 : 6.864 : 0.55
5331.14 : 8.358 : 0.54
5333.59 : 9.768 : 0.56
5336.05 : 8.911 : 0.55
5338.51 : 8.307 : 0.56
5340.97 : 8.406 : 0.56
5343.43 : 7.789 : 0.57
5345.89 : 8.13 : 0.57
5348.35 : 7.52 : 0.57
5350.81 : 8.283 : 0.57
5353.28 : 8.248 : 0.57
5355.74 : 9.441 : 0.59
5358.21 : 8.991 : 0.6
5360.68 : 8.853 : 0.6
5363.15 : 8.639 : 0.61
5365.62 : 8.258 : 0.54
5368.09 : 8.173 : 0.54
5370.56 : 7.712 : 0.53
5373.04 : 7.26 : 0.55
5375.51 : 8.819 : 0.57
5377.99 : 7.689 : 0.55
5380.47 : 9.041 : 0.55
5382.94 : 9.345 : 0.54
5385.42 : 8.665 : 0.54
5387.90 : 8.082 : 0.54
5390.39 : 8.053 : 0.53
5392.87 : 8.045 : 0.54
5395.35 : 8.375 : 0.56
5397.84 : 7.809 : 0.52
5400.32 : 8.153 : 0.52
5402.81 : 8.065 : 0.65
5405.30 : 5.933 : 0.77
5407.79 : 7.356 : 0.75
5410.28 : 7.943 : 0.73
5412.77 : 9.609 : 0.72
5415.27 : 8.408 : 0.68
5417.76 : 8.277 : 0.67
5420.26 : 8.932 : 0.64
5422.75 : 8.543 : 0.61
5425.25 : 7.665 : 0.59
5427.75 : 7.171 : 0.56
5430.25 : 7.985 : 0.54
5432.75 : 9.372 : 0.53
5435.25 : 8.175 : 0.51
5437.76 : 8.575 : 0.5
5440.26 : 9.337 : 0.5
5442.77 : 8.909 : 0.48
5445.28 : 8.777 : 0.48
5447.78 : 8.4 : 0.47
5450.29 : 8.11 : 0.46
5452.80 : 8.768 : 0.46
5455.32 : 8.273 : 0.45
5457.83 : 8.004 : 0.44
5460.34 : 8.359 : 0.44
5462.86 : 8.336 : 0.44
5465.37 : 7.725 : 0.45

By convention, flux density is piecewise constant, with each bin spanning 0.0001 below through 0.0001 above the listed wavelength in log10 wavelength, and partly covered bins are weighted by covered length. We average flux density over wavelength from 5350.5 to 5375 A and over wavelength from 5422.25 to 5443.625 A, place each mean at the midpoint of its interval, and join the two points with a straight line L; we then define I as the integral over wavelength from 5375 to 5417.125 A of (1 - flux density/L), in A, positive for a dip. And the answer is 1.1 A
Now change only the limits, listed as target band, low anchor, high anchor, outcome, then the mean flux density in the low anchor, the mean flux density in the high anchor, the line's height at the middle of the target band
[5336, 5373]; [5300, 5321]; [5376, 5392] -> 0.34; 8.28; 8.48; 8.4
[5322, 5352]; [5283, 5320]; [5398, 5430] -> 0.84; 8.44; 8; 8.3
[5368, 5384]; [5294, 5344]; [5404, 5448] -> -0.04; 8.23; 8.3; 8.27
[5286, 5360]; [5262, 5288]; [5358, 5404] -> -3.99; 7.65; 8.3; 7.94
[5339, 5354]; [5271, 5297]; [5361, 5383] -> 0.46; 8.38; 8.3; 8.32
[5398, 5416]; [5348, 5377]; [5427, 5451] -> 1.18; 8.37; 8.52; 8.46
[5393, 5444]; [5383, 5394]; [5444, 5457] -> 1.00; 8.33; 8.45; 8.39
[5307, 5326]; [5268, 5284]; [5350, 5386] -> -0.05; 7.8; 8.49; 8.11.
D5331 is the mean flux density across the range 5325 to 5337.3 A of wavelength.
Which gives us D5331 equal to 8.14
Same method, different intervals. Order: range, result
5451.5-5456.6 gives 8.51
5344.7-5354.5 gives 8.05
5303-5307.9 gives 8.59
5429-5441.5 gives 8.69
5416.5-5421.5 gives 8.6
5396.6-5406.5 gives 7.5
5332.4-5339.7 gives 8.99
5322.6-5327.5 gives 7.14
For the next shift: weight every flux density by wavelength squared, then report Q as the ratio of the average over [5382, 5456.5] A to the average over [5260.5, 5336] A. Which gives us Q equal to 1.1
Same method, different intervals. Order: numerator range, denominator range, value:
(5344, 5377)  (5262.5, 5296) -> 1.07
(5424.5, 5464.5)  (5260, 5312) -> 1.11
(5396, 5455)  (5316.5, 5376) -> 1.03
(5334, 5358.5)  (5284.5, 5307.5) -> 1.00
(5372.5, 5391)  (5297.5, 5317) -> 1.05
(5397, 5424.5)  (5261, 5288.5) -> 1.11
